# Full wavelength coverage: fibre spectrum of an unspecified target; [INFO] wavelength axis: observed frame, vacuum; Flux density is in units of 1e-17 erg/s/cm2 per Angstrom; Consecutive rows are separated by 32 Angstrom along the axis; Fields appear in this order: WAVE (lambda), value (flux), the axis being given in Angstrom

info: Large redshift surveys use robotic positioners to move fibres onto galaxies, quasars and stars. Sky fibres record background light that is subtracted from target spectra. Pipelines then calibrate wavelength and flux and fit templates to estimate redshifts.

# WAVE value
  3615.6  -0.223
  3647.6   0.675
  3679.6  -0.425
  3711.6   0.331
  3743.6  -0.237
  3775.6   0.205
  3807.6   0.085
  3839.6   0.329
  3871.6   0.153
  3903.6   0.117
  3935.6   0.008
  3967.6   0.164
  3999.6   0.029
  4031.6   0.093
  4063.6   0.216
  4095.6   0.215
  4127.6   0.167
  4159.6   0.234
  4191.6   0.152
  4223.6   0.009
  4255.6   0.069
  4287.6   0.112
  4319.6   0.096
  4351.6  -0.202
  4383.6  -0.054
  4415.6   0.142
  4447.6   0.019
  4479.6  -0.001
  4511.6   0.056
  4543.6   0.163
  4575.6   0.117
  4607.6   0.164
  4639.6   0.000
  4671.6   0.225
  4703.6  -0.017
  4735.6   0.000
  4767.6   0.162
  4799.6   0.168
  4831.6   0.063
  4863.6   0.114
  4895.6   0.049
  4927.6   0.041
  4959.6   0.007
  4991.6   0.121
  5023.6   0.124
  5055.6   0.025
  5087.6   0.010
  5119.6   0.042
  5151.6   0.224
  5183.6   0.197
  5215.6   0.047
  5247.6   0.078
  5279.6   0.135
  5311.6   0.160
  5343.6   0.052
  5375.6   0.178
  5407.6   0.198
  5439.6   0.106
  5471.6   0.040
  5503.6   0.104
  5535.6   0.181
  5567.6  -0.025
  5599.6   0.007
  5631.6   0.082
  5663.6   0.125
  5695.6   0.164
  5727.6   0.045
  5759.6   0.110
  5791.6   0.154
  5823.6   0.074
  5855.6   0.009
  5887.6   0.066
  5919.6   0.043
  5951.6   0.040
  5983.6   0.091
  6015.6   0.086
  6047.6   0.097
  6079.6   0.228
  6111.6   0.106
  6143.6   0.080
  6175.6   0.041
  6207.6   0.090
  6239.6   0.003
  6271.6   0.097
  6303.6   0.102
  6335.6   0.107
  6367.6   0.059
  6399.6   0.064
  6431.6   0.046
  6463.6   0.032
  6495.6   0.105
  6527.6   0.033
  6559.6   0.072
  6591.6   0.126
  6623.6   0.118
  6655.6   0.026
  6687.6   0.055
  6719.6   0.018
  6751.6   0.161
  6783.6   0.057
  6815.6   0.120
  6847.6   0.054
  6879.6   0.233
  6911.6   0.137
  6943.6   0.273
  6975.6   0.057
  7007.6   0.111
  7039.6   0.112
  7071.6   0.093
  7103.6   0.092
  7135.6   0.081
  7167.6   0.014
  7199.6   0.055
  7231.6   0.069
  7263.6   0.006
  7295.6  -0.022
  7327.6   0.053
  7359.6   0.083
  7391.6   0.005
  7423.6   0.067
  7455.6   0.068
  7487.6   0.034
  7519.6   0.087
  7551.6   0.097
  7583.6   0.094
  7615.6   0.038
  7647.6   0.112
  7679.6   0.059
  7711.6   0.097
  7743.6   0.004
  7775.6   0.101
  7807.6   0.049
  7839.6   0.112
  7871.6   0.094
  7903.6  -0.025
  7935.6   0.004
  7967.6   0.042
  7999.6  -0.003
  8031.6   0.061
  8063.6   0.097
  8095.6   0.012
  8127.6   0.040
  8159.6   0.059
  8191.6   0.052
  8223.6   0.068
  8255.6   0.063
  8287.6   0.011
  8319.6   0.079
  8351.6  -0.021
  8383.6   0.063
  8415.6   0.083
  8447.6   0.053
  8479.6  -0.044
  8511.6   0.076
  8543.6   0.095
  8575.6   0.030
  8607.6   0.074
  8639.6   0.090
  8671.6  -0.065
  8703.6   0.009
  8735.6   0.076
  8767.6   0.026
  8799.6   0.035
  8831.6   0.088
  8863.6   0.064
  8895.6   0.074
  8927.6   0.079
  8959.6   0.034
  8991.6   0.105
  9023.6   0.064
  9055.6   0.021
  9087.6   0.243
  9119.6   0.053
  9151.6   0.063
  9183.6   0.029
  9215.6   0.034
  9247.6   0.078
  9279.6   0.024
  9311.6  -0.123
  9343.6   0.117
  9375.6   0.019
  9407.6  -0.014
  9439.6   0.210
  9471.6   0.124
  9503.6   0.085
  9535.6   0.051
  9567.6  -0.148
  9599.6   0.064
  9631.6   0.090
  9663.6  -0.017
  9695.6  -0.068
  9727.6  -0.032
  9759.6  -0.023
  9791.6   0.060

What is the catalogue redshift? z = 0.39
